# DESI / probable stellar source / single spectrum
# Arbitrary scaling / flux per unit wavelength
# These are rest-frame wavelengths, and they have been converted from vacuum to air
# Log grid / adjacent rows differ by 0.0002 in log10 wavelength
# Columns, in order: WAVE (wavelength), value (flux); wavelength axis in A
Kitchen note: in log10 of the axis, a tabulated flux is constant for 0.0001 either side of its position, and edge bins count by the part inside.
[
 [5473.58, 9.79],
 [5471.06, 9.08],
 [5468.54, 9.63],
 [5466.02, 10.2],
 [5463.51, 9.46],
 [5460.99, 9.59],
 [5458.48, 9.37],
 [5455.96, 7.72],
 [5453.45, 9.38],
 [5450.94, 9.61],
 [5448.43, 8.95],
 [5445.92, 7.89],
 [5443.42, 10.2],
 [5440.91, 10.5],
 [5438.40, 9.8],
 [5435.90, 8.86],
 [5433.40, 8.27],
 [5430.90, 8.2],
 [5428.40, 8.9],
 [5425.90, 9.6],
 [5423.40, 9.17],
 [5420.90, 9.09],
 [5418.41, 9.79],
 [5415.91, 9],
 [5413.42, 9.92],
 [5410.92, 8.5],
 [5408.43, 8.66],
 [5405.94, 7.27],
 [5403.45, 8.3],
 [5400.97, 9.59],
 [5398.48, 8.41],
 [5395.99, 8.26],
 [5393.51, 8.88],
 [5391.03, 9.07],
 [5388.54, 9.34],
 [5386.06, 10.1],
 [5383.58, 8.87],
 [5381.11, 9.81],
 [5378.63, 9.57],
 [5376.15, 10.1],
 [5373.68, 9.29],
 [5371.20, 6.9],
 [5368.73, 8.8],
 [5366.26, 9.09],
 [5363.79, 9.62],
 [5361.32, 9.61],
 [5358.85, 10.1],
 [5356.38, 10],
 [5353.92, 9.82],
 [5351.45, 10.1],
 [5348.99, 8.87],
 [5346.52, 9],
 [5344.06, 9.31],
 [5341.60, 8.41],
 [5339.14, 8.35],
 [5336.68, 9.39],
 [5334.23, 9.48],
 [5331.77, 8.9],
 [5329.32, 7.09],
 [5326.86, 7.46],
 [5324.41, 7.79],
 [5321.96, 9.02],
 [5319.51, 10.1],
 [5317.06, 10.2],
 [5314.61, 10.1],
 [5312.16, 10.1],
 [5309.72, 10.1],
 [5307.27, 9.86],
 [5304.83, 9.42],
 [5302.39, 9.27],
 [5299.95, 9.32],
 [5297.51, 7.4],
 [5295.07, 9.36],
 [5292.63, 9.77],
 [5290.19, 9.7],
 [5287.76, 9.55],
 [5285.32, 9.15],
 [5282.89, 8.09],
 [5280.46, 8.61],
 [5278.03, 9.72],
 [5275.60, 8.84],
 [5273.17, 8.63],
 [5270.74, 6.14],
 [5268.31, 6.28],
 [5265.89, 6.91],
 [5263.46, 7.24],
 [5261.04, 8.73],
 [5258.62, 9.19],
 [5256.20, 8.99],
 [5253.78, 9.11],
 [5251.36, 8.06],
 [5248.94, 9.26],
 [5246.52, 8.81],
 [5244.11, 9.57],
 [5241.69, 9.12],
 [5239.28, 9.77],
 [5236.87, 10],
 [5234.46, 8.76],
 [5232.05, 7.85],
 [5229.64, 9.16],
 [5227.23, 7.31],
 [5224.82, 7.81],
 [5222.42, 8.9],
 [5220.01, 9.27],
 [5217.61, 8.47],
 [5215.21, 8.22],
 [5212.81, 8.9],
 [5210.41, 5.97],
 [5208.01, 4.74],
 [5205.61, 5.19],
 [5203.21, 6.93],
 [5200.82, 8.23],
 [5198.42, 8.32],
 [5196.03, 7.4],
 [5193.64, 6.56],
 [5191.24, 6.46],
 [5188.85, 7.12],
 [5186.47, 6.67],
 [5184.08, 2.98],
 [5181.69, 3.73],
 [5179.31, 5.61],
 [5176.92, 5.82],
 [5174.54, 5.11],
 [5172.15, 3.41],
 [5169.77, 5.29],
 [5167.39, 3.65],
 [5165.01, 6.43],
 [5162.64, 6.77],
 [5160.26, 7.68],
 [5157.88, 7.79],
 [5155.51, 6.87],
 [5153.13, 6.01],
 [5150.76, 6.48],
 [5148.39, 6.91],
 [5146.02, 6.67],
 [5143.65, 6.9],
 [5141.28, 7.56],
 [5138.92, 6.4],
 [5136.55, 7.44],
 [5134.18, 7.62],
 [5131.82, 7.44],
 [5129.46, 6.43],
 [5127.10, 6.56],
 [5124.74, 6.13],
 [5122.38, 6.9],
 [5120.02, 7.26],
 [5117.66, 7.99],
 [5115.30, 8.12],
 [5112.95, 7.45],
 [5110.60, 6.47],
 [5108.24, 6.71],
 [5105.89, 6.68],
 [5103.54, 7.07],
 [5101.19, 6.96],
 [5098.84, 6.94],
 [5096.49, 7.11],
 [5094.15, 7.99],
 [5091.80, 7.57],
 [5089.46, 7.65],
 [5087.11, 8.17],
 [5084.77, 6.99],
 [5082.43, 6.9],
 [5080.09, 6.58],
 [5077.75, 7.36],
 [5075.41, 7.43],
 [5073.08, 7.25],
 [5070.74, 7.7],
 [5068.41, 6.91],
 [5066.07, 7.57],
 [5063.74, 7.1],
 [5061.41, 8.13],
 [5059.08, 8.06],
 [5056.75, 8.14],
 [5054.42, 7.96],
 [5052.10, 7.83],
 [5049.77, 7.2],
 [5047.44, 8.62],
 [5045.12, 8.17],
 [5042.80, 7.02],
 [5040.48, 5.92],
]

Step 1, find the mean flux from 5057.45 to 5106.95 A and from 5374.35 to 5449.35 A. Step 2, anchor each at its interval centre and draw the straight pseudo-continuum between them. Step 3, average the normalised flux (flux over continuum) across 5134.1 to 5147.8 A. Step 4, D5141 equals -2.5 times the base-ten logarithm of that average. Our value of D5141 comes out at 0.09 mag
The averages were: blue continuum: 7.35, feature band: 7.05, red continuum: 9.1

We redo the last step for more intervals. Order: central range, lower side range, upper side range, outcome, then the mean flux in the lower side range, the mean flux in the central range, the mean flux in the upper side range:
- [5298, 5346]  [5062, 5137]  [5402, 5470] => -0.08 mag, 7.21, 9.11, 9.11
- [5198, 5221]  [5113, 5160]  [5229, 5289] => 0.09 mag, 7.05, 7.38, 8.62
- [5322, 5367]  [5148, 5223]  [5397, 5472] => -0.11 mag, 6.47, 9.02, 9.09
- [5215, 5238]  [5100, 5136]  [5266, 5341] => -0.06 mag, 7.06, 8.59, 8.87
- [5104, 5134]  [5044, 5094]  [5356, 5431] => 0.12 mag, 7.59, 7.03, 9.09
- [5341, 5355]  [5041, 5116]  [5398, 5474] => -0.07 mag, 7.41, 9.28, 9.12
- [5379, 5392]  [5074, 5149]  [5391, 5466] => -0.08 mag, 7.14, 9.45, 9.03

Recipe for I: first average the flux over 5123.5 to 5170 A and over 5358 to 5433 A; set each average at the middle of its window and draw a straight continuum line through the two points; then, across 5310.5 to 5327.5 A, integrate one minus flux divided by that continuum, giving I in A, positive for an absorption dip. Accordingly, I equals -2.1 A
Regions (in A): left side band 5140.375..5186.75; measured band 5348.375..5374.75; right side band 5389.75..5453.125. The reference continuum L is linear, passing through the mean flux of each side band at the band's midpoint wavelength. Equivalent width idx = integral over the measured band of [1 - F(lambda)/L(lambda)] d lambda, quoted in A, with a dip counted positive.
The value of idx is -3.3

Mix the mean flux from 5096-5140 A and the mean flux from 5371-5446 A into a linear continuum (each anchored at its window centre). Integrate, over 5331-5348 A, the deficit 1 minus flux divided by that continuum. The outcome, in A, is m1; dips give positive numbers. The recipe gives -0.8 A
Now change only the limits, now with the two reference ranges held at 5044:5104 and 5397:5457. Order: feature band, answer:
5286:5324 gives -4.62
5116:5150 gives 3.23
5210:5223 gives -0.46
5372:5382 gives -0.90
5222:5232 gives -0.05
